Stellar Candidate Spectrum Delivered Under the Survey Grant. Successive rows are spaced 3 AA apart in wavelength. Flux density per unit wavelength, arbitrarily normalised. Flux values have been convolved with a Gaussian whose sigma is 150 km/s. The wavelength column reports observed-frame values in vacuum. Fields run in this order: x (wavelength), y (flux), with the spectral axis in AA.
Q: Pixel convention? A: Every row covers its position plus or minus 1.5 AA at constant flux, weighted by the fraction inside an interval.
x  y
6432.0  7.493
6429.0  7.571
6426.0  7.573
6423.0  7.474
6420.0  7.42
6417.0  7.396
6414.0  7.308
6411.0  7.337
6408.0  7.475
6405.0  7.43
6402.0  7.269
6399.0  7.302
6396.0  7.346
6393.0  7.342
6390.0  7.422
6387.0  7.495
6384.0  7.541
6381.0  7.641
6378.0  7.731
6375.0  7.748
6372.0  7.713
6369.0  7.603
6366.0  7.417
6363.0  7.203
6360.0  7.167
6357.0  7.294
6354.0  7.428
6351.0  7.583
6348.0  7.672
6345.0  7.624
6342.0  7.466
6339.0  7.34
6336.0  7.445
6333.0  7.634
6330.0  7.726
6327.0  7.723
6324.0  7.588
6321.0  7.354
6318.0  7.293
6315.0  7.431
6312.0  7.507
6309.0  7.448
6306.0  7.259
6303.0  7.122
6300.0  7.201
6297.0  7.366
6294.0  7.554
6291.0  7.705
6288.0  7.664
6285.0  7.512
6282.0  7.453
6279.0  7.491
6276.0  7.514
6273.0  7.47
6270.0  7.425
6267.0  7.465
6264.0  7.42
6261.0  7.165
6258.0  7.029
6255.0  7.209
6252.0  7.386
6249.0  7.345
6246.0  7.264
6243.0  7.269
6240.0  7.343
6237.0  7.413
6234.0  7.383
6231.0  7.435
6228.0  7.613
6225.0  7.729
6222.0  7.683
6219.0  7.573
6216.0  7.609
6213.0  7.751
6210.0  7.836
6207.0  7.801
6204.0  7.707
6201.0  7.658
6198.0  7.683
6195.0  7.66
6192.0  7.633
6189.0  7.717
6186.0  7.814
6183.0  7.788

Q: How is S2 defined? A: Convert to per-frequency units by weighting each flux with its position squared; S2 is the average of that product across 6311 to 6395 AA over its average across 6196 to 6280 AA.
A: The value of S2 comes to 1.0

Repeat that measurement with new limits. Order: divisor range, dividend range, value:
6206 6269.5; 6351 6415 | 1.04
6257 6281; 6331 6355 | 1.04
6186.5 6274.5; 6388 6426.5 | 1.04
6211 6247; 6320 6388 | 1.04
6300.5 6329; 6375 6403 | 1.03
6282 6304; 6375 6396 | 1.04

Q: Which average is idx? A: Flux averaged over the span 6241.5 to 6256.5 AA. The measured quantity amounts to 7.29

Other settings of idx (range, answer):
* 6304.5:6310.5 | 7.35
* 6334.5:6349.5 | 7.51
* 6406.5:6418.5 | 7.38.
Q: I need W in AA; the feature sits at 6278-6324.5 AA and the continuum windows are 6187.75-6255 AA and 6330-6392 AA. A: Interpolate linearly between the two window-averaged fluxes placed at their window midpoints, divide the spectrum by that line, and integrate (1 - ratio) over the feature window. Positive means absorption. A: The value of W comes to 0.6 AA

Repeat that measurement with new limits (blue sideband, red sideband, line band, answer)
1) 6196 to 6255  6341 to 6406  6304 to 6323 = 0.31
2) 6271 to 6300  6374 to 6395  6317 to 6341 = 0.03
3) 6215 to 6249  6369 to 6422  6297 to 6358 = 0.13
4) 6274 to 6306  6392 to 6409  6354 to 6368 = 0.17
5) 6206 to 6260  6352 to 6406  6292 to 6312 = 0.31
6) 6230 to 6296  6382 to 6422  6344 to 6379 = -0.53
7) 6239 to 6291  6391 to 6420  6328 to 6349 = -0.53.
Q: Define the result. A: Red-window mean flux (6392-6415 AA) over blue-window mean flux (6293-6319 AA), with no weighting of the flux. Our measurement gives 1.0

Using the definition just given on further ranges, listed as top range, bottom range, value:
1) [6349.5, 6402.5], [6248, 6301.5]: 1.01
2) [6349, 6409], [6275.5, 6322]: 1.00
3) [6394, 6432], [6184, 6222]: 0.96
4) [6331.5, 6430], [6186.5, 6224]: 0.97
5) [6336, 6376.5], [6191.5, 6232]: 0.97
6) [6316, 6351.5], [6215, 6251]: 1.01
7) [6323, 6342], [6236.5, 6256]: 1.03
